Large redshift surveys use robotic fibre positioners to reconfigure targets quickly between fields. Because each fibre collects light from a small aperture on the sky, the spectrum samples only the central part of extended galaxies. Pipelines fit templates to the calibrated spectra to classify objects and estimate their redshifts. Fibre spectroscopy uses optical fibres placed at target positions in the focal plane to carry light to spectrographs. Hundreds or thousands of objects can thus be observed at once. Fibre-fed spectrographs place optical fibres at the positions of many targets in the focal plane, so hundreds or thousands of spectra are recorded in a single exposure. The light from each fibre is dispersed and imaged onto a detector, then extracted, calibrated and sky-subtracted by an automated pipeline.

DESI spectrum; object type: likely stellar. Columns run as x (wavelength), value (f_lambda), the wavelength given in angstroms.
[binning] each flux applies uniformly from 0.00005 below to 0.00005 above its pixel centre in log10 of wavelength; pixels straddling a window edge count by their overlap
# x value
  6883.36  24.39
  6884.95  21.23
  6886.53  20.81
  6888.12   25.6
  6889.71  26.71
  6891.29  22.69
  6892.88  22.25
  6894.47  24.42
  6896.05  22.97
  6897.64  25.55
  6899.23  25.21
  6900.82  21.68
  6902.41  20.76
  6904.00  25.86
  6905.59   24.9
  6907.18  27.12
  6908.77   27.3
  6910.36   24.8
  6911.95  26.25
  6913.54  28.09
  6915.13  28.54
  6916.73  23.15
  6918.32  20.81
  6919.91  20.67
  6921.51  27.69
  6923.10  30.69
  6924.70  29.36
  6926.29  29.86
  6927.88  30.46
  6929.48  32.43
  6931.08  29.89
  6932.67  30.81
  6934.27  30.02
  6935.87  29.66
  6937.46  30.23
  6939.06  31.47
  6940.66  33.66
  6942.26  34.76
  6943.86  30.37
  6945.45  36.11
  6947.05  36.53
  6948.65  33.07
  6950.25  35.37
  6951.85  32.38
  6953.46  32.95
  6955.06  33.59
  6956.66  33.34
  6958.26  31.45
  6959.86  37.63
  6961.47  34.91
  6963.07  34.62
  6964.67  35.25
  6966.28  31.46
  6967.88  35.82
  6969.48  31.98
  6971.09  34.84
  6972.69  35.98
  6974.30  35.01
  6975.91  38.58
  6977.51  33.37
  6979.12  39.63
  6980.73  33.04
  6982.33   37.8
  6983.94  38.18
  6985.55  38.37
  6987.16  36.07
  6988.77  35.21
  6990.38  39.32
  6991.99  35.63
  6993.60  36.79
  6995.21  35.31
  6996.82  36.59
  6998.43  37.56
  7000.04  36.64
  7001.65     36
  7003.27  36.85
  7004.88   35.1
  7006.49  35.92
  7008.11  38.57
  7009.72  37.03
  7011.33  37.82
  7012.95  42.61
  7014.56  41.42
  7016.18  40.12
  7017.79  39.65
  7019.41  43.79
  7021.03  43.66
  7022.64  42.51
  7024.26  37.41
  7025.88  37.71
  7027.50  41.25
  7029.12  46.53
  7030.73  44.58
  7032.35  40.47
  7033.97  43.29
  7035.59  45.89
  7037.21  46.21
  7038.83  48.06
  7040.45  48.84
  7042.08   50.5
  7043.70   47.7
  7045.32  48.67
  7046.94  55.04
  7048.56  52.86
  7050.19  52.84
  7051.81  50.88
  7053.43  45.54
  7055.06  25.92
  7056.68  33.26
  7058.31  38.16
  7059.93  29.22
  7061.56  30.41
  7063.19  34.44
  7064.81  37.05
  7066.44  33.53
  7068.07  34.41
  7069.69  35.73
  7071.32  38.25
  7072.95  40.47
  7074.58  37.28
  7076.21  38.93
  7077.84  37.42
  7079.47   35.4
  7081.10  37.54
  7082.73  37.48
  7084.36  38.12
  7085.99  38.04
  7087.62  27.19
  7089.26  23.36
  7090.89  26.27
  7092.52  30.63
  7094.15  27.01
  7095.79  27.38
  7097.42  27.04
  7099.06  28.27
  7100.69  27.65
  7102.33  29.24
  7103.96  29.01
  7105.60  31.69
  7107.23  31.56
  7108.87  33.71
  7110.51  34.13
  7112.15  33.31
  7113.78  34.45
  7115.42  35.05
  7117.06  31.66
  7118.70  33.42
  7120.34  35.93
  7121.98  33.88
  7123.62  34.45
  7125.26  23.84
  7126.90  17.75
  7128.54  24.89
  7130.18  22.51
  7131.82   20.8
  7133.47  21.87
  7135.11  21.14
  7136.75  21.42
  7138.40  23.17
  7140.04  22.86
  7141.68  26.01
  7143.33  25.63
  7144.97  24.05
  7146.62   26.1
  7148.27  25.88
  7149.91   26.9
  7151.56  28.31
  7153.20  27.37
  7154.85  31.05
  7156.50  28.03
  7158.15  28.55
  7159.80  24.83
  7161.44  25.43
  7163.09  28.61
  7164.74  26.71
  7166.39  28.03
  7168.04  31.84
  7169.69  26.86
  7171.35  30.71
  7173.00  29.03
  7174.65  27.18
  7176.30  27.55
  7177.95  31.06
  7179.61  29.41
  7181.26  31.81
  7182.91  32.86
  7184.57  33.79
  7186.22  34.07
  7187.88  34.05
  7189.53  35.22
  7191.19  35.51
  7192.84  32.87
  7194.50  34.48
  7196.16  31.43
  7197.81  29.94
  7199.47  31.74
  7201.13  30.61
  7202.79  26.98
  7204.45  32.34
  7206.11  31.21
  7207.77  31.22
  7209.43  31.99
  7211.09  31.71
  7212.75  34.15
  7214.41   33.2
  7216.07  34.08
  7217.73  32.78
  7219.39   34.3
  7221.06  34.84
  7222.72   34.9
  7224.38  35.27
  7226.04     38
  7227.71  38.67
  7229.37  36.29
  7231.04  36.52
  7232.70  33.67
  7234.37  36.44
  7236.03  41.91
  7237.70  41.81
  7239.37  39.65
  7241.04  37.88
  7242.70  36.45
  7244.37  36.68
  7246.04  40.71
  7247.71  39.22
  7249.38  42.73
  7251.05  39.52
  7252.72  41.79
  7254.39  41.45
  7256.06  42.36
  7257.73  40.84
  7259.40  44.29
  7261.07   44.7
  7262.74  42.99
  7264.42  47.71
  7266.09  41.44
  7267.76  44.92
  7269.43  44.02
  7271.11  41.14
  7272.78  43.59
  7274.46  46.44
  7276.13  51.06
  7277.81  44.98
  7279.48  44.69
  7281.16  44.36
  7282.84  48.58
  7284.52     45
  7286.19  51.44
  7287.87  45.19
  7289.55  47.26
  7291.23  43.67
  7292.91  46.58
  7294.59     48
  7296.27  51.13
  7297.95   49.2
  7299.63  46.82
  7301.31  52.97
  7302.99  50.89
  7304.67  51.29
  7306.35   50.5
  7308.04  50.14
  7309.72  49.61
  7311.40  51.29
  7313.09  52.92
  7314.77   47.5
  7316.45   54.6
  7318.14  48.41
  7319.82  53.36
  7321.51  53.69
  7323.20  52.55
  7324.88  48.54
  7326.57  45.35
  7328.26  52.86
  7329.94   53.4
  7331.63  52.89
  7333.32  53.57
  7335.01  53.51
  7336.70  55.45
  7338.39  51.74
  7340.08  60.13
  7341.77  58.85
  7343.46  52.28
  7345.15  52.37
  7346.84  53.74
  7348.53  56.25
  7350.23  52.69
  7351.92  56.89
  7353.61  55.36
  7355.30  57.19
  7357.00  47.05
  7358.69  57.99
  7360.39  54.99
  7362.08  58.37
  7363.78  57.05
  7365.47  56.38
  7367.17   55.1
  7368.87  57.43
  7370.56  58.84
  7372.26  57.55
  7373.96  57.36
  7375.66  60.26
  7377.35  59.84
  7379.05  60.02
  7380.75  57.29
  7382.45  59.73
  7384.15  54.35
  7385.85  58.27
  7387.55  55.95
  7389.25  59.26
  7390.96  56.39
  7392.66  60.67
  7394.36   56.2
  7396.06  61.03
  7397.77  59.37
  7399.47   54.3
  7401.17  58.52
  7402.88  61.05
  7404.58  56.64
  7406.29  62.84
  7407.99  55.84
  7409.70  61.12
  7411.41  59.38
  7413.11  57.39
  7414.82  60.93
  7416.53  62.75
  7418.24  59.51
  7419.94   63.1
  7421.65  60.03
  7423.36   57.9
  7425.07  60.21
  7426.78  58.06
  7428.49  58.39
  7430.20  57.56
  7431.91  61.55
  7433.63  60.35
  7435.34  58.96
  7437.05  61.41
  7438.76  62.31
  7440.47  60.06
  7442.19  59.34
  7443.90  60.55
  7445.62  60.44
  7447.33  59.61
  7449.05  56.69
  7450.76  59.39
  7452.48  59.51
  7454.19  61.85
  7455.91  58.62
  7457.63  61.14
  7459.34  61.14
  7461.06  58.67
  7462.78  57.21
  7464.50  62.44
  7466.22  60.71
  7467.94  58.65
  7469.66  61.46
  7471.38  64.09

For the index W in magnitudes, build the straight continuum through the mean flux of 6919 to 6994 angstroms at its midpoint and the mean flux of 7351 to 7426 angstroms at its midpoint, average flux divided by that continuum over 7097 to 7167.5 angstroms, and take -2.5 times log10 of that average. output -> 0.48 mag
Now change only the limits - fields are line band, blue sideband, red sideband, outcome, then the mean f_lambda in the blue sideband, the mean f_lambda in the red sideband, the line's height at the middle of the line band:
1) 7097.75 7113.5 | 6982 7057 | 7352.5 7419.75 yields 0.41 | 41.3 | 58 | 45.2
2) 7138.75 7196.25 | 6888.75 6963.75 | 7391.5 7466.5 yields 0.44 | 29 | 59.6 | 43.7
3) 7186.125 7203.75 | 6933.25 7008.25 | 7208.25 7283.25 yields 0.20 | 34.9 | 39.8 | 38.9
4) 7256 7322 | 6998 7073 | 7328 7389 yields 0.11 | 40.9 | 56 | 52.7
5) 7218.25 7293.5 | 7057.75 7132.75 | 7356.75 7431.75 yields 0.11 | 31.9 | 58.4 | 46.1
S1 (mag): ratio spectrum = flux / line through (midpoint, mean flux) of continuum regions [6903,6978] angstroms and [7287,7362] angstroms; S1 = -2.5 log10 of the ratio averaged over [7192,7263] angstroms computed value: 0.27 mag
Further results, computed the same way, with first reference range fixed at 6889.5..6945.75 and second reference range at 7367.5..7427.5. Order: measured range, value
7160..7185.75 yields 0.44 mag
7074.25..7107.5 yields 0.22 mag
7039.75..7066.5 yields -0.17 mag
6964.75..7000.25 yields -0.14 mag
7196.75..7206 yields 0.45 mag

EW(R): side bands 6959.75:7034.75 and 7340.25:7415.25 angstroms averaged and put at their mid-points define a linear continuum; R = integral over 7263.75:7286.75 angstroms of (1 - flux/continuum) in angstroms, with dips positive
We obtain 2.9 angstroms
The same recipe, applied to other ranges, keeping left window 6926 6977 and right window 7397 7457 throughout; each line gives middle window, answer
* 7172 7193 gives 6.50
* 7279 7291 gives 1.20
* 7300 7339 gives 1.53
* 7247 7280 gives 4.61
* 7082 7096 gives 3.48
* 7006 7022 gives -1.48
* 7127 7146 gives 8.99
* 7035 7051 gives -4.73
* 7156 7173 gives 6.44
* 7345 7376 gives -0.01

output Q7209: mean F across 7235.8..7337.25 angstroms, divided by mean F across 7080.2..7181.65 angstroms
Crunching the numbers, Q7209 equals 1.6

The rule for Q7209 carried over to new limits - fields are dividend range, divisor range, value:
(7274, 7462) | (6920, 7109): 1.53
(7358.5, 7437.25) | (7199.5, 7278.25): 1.53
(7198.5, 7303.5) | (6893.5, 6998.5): 1.29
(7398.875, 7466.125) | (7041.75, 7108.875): 1.66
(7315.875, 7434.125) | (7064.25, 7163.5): 1.90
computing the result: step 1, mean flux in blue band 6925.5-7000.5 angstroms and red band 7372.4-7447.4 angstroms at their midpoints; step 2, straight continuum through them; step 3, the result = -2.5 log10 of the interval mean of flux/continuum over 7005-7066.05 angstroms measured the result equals -0.10 mag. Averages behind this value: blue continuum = 34.3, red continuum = 59.2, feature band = 41.9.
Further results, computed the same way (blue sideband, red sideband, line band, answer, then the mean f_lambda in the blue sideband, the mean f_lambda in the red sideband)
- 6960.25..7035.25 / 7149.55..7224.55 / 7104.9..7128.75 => 0.069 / 37.9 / 31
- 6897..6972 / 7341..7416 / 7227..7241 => 0.261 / 30.1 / 57.3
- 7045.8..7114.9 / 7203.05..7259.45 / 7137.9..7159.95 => 0.331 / 35.1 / 36.8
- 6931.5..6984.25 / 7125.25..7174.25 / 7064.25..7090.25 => -0.226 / 34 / 25.7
